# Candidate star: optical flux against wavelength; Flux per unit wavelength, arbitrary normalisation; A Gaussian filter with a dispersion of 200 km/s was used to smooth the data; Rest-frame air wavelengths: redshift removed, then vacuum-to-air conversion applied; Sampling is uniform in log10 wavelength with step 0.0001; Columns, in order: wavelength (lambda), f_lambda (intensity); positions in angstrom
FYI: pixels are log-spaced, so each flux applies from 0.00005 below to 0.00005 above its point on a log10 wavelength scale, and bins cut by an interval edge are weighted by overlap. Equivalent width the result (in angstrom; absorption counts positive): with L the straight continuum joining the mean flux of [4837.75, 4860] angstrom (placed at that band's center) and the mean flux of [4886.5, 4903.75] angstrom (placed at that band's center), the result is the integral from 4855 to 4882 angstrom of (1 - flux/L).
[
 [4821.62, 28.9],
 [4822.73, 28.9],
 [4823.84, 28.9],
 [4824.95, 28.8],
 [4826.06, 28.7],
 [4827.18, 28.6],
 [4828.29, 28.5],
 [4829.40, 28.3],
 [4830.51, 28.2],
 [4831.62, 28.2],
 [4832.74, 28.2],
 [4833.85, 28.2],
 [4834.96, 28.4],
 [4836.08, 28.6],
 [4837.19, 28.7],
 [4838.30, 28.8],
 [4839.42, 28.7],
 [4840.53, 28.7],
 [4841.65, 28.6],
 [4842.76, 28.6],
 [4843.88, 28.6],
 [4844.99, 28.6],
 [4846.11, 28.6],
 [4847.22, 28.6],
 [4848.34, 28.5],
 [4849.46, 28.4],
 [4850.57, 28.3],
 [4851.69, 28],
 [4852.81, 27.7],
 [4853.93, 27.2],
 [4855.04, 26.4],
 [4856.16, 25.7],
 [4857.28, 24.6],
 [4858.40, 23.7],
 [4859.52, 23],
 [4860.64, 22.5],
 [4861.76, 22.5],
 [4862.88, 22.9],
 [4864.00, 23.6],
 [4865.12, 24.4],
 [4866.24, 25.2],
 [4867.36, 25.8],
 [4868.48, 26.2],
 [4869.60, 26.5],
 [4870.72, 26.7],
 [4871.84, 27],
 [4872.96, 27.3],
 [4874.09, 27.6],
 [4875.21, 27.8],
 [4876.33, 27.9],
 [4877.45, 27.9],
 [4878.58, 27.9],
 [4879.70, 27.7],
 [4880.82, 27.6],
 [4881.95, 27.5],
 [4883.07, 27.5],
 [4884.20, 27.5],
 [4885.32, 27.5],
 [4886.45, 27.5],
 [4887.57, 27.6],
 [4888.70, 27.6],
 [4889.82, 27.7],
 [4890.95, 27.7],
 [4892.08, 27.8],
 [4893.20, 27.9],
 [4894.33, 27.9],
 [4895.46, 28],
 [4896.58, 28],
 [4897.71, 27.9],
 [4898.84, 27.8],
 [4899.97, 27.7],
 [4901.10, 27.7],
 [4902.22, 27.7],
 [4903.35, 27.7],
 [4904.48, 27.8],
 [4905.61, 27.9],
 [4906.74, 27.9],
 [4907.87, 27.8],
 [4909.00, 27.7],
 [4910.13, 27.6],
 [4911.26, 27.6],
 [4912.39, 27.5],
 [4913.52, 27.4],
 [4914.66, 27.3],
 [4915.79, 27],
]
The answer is 1.77 angstrom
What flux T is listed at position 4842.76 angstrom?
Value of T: 28.6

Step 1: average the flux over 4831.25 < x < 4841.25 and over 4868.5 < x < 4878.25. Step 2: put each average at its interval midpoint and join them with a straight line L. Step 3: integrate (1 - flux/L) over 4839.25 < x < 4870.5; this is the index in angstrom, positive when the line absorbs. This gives 1.7 angstrom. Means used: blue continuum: 28.5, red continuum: 27.3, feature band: 26.4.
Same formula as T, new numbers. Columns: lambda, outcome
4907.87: 27.8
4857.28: 24.6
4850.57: 28.3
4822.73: 28.9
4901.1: 27.7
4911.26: 27.6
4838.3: 28.8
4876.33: 27.9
